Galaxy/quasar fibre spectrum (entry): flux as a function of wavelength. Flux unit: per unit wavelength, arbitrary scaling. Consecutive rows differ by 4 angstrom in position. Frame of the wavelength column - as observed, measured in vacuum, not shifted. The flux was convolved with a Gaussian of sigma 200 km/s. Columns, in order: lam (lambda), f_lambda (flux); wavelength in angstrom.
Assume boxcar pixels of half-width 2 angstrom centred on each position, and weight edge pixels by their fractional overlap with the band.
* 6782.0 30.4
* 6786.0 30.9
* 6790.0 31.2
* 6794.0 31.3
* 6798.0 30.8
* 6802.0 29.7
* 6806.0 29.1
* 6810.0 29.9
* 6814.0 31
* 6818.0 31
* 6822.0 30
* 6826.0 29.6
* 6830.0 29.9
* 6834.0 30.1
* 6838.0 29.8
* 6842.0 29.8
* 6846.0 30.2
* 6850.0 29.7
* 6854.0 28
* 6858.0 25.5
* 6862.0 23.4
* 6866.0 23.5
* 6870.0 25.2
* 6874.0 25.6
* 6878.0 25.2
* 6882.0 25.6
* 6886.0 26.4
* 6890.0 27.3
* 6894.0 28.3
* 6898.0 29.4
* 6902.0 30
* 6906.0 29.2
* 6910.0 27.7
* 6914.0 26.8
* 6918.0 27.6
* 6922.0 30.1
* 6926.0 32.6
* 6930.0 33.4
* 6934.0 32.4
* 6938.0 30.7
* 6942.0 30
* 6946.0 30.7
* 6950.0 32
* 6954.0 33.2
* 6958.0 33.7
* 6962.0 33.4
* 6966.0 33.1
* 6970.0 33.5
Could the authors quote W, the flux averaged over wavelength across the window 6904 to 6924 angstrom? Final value 28.3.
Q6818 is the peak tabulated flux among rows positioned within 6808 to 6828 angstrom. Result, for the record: 31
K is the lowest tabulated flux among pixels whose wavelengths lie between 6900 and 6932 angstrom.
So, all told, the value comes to 26.8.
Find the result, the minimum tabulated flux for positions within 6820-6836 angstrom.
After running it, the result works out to 29.6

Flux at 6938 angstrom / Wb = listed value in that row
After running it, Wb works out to 30.7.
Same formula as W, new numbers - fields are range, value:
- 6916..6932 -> 30.9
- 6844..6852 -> 29.9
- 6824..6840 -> 29.9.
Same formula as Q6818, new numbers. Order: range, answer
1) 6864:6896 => 28.3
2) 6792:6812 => 31.3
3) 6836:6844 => 29.8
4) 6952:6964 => 33.7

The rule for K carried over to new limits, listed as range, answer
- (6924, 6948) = 30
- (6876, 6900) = 25.2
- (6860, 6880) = 23.4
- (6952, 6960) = 33.2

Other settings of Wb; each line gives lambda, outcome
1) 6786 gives 30.9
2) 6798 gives 30.8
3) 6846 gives 30.2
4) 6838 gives 29.8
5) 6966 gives 33.1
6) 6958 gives 33.7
